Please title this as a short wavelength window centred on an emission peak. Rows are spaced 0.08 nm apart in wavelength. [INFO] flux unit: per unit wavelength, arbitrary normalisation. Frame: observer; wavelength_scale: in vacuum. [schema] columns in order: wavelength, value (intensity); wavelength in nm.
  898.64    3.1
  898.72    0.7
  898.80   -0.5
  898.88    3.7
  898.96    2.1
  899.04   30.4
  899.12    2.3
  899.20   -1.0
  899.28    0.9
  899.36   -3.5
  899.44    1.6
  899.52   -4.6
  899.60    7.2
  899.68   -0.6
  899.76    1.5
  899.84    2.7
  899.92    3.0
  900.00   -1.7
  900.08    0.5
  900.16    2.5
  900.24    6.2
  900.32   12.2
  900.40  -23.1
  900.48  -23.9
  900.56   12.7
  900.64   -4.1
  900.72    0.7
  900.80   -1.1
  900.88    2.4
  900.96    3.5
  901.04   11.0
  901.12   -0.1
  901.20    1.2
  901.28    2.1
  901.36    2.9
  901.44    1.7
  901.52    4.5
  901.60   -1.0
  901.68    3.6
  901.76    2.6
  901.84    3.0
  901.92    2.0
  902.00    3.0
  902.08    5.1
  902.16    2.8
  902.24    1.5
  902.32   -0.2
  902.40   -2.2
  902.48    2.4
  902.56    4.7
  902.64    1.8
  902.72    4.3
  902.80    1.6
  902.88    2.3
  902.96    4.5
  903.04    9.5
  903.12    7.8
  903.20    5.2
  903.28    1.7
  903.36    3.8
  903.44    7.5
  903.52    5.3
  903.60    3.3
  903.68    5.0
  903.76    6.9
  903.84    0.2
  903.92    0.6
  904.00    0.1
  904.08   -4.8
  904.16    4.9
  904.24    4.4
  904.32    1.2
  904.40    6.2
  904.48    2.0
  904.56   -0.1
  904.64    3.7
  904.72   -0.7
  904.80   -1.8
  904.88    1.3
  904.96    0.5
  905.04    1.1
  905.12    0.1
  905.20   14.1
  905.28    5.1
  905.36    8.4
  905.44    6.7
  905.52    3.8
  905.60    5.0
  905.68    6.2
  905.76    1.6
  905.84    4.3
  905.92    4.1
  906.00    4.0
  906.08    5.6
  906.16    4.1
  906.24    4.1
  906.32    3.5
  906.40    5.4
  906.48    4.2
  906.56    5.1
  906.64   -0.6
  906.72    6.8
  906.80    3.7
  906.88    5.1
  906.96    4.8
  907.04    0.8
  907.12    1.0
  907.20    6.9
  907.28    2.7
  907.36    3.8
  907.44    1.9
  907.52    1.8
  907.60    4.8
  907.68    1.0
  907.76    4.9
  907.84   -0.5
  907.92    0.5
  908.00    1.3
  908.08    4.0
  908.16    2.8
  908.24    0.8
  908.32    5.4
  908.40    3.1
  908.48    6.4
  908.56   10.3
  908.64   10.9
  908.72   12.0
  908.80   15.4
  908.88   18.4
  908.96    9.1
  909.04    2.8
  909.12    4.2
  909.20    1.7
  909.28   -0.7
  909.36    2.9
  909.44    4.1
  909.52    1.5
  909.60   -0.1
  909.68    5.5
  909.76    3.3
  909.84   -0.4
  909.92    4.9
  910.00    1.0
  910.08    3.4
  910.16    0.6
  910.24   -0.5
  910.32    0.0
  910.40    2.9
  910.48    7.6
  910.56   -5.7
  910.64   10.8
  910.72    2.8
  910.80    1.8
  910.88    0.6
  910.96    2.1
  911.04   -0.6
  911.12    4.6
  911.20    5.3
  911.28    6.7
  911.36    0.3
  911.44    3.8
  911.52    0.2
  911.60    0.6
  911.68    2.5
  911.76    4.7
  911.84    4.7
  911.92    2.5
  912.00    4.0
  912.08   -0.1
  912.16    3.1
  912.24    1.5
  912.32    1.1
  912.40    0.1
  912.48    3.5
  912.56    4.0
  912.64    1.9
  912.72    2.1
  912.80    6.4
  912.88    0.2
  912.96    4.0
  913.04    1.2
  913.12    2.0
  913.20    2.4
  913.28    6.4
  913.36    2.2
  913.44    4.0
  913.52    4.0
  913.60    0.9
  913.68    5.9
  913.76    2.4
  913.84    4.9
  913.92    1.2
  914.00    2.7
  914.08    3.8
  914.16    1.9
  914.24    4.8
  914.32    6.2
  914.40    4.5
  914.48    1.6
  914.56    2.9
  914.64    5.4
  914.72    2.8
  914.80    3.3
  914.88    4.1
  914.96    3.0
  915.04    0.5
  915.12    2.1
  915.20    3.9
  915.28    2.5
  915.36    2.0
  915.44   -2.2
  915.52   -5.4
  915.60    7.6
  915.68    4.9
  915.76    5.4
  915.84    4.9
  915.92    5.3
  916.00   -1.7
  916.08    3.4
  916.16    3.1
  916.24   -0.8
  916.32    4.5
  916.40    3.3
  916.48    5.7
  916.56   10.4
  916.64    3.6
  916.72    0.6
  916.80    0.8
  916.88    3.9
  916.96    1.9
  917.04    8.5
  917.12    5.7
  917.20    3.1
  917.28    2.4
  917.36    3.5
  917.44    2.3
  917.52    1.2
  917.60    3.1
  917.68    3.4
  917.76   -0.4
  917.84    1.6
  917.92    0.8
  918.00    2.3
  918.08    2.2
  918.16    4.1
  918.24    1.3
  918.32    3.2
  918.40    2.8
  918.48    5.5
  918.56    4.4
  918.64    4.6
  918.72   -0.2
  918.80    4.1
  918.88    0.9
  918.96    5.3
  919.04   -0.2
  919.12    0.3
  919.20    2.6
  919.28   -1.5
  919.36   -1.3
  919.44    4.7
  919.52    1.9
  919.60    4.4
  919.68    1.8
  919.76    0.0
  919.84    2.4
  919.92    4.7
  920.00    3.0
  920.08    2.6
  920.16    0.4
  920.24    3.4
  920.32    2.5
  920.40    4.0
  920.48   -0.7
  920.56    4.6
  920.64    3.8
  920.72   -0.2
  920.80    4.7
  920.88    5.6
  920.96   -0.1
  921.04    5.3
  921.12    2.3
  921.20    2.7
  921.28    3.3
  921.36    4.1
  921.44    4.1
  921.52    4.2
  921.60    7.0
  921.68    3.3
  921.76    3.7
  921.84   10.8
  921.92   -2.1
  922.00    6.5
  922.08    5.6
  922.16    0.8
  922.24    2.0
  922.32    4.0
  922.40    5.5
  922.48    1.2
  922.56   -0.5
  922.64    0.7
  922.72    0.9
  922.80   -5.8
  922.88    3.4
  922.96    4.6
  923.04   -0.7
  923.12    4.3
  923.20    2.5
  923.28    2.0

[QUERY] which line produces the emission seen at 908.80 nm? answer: H-beta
